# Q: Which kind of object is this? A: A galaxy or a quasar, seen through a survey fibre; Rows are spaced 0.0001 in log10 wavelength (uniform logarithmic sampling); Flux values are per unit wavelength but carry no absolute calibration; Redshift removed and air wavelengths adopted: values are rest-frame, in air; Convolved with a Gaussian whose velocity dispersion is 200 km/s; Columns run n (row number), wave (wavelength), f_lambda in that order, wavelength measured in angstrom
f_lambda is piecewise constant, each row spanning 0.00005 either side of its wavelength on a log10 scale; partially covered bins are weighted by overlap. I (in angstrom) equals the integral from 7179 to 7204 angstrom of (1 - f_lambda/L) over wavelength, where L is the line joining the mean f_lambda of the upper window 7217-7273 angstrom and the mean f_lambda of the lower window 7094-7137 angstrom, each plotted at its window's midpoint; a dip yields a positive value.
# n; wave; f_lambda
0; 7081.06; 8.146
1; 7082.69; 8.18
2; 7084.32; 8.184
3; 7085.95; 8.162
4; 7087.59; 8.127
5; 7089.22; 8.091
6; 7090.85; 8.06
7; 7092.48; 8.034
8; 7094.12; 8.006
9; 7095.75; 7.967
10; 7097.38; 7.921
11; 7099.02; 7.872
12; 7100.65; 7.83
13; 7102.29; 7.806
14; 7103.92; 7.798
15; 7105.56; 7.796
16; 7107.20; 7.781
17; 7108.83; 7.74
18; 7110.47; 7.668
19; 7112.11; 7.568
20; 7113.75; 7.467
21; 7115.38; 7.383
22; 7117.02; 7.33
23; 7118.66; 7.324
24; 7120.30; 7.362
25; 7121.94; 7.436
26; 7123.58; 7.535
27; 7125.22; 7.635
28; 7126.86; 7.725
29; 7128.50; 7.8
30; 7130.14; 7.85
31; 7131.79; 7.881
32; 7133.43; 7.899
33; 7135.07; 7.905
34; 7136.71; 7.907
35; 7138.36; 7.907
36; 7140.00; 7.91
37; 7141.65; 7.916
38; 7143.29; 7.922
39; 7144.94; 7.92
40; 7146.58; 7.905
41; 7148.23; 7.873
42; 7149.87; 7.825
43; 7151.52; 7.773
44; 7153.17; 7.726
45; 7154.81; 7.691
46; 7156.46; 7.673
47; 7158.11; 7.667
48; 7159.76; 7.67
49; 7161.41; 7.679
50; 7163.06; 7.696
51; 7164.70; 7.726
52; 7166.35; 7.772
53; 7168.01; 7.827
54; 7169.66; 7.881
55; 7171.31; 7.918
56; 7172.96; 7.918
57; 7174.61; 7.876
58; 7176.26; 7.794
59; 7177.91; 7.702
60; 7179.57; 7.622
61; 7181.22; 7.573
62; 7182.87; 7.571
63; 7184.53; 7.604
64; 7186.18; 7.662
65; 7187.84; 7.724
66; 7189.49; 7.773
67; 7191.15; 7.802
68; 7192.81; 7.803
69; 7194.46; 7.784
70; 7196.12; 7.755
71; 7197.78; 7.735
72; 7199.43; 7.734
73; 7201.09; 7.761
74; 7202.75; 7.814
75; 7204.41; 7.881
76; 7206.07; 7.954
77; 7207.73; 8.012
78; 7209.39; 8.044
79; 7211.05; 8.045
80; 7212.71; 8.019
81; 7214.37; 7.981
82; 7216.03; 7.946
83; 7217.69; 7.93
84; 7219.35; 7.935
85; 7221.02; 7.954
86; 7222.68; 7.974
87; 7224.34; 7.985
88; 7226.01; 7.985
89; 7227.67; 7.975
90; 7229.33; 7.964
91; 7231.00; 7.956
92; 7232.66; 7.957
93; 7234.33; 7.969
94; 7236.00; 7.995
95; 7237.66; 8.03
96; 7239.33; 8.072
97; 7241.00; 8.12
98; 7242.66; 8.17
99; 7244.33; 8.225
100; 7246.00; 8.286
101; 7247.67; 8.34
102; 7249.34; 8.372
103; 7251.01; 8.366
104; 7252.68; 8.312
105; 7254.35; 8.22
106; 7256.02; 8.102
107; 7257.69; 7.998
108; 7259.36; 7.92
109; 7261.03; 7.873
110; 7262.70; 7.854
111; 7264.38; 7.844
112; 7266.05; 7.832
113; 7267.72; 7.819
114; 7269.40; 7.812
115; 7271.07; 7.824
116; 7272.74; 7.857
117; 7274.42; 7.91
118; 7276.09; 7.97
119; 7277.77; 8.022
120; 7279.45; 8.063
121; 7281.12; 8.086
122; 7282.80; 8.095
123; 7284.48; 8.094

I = 0.6 angstrom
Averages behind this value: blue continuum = 7.7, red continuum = 8.03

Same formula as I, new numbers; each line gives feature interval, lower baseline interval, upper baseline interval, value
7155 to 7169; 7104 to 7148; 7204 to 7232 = 0.18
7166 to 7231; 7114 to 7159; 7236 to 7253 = 1.29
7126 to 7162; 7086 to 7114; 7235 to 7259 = 0.64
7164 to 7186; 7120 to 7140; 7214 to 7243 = 0.32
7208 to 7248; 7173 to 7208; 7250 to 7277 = -0.83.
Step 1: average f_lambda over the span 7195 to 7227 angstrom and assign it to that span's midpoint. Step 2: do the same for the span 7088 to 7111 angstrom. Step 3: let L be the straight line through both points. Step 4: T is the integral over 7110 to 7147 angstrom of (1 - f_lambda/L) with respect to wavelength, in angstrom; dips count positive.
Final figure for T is 0.9 angstrom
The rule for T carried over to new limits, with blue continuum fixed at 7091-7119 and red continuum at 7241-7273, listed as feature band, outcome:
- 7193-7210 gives 0.2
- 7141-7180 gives 0.3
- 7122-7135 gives 0.1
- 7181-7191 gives 0.3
